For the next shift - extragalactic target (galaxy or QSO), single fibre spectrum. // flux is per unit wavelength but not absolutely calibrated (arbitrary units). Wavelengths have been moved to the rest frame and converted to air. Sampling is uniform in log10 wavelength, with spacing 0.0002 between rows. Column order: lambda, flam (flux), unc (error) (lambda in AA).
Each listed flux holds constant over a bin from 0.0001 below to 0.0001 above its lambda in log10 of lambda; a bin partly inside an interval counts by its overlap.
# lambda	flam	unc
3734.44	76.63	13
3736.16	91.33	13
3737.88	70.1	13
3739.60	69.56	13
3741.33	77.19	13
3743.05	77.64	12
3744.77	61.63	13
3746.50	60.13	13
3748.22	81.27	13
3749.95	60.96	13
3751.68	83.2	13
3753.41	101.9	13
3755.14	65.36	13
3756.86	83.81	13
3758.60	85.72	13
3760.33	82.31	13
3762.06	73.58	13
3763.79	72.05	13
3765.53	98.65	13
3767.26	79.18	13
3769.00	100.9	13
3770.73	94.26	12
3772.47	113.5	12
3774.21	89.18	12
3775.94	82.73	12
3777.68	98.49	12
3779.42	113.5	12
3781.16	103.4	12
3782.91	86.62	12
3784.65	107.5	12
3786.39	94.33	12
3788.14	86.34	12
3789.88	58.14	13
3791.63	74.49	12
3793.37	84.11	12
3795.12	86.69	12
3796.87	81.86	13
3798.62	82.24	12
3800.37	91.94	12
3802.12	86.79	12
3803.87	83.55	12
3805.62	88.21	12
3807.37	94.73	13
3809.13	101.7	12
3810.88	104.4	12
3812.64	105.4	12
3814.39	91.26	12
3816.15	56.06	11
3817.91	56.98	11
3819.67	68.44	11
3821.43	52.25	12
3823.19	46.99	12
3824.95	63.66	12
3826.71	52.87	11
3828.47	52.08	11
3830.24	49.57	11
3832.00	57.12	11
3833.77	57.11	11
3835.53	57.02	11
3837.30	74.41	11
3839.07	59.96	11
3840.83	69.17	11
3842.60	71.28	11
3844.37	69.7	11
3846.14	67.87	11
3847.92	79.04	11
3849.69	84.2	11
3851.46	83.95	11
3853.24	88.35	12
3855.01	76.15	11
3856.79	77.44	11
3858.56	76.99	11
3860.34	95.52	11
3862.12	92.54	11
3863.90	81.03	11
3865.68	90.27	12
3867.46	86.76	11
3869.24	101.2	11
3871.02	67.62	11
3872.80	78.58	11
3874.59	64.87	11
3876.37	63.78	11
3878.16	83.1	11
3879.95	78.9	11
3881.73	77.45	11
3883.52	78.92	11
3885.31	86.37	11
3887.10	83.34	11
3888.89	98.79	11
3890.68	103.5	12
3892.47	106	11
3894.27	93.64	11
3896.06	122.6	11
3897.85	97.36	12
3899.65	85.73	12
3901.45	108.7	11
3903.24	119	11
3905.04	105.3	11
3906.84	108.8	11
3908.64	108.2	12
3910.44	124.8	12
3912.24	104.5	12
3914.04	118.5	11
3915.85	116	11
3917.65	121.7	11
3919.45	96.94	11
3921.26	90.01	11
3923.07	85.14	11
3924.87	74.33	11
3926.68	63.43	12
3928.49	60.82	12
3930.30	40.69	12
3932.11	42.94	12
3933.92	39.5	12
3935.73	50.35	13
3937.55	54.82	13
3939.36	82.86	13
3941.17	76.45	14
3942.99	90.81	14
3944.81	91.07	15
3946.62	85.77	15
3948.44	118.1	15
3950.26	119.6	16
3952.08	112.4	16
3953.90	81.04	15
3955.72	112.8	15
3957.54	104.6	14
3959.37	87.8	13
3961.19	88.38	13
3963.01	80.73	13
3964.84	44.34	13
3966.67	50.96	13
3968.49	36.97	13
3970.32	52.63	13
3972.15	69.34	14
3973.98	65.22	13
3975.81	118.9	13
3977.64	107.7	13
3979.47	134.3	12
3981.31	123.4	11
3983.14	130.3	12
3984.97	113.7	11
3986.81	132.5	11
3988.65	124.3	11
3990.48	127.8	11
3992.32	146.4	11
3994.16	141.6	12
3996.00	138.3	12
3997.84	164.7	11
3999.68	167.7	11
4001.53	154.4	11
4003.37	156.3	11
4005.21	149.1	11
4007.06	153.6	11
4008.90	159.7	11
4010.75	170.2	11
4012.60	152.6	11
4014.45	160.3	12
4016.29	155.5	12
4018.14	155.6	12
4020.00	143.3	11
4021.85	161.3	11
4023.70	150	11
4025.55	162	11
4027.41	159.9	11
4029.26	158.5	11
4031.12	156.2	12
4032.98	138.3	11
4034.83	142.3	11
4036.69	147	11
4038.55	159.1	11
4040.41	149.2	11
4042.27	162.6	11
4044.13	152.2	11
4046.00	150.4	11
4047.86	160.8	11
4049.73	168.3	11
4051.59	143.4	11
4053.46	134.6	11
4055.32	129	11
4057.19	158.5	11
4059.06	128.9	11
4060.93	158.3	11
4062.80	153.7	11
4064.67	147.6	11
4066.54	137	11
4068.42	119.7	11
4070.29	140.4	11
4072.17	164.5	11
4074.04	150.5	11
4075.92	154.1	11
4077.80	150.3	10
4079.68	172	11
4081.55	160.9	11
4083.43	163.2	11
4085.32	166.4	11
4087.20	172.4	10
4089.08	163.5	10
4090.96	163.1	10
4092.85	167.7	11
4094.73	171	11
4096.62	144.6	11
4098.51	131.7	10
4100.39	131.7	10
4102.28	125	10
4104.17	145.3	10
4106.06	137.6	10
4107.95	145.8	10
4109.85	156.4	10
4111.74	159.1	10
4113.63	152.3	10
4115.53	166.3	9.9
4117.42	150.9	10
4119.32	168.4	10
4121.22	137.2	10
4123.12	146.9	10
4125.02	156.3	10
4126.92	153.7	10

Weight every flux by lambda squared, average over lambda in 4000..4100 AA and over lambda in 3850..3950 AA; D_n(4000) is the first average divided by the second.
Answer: 1.89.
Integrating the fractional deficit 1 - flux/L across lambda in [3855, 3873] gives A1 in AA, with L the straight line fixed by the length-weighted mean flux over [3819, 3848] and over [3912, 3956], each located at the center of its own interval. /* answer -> -4.3 AA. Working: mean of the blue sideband 61.2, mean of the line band 84.6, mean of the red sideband 84.5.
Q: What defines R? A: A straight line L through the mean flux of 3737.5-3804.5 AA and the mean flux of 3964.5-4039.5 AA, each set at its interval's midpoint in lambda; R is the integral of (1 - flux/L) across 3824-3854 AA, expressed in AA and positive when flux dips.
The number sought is 9.8 AA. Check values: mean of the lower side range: 84.4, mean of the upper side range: 133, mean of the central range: 66.8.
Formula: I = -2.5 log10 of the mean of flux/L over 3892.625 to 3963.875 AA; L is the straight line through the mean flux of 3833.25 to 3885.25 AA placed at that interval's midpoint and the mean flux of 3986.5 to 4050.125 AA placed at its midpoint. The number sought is 0.18 mag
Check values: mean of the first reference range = 77.3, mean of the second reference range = 152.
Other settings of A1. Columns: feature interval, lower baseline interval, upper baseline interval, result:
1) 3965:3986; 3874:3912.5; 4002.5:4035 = 7.1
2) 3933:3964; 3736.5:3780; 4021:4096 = 10.0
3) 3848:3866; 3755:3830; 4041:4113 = 2.6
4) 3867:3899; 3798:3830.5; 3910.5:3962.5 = -2.1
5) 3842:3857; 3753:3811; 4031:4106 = 3.7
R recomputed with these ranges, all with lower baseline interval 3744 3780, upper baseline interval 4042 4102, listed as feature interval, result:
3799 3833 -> 7.8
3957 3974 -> 8.1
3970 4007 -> 1.8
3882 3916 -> 3.4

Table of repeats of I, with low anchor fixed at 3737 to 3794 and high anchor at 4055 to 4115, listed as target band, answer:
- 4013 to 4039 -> -0.110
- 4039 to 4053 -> -0.086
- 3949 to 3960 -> 0.189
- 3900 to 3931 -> 0.186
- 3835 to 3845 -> 0.428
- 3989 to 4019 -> -0.142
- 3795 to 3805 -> 0.071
